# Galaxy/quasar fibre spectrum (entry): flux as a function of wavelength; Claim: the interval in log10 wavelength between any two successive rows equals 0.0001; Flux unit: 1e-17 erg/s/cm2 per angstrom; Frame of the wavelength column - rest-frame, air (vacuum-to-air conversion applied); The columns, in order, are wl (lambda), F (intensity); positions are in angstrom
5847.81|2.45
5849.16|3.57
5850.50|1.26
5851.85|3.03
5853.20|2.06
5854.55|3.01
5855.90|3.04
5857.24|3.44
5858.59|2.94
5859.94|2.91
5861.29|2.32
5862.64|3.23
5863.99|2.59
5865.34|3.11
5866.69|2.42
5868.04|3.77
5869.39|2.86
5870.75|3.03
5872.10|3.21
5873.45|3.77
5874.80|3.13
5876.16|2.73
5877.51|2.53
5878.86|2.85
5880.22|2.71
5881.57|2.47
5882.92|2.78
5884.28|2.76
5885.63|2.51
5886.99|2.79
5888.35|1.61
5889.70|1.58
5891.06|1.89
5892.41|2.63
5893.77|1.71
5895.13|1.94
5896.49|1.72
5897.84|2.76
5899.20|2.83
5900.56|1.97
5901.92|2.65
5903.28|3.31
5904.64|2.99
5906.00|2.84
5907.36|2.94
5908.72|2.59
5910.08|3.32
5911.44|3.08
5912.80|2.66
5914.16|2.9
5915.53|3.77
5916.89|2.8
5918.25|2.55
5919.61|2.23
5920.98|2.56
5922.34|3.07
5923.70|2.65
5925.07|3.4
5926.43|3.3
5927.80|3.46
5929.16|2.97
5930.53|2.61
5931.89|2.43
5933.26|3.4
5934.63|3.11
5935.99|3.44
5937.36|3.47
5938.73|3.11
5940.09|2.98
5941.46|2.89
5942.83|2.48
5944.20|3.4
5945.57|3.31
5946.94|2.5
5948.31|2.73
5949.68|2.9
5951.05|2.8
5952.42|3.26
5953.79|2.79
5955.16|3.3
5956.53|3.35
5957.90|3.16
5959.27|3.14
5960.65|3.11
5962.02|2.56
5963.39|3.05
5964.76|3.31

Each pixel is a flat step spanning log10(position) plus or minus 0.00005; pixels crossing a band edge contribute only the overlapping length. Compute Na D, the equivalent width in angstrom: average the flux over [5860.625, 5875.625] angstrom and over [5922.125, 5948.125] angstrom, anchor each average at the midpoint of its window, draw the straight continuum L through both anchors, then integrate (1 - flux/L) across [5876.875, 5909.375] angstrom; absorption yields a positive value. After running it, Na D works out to 6.1 angstrom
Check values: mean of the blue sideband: 3.04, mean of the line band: 2.47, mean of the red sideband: 3.04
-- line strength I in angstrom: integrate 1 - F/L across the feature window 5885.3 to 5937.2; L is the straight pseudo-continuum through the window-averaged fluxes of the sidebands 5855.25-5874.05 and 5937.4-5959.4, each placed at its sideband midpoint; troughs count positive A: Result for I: 5.29 angstrom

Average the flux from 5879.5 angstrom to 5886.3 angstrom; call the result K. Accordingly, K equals 2.65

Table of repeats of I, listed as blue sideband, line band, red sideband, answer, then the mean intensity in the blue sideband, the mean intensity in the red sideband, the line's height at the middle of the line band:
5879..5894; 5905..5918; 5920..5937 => -1.0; 2.35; 3.03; 2.75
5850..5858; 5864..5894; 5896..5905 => -0.5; 2.67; 2.61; 2.64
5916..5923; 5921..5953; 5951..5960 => -1.4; 2.68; 3.14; 2.9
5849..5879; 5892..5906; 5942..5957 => 2.2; 2.9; 2.98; 2.93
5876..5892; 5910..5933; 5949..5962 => -1.4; 2.43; 3.06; 2.76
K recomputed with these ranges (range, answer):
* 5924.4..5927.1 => 3.36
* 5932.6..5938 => 3.35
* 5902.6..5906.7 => 3.05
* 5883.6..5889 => 2.42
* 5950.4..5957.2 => 3.1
